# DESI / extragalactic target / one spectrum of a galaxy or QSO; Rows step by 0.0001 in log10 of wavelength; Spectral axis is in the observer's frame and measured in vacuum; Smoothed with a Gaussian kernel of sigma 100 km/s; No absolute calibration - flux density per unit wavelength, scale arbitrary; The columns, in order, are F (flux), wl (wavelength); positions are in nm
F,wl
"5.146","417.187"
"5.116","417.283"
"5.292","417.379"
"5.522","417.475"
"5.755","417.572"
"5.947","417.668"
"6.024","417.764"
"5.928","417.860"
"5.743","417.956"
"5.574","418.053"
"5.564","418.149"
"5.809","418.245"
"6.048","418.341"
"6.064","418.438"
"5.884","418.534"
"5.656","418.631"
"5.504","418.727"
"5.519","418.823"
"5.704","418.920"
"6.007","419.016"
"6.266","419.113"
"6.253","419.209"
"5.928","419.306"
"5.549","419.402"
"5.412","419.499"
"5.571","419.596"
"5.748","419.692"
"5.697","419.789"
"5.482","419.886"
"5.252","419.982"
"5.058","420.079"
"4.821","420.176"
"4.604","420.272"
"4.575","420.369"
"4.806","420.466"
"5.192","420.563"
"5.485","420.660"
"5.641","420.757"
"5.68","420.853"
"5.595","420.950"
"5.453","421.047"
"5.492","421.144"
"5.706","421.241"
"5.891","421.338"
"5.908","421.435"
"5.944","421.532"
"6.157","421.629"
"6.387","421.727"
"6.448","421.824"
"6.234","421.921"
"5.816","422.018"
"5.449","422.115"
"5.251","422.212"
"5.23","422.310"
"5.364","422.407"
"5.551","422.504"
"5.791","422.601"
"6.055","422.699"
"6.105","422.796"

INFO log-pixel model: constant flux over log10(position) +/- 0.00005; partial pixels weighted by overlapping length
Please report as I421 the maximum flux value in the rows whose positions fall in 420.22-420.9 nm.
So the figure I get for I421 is 5.68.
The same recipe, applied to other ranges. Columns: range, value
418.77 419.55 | 6.266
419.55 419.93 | 5.748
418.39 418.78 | 6.064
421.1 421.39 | 5.891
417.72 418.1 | 6.024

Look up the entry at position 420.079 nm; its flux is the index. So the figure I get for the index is 5.058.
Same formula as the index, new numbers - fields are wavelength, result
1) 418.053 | 5.574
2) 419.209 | 6.253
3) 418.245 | 5.809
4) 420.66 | 5.485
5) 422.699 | 6.055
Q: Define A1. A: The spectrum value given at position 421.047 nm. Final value 5.453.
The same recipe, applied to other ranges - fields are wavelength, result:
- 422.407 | 5.364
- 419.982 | 5.252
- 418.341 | 6.048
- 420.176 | 4.821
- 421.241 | 5.706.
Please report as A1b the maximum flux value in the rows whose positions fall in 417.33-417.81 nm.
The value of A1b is 6.024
